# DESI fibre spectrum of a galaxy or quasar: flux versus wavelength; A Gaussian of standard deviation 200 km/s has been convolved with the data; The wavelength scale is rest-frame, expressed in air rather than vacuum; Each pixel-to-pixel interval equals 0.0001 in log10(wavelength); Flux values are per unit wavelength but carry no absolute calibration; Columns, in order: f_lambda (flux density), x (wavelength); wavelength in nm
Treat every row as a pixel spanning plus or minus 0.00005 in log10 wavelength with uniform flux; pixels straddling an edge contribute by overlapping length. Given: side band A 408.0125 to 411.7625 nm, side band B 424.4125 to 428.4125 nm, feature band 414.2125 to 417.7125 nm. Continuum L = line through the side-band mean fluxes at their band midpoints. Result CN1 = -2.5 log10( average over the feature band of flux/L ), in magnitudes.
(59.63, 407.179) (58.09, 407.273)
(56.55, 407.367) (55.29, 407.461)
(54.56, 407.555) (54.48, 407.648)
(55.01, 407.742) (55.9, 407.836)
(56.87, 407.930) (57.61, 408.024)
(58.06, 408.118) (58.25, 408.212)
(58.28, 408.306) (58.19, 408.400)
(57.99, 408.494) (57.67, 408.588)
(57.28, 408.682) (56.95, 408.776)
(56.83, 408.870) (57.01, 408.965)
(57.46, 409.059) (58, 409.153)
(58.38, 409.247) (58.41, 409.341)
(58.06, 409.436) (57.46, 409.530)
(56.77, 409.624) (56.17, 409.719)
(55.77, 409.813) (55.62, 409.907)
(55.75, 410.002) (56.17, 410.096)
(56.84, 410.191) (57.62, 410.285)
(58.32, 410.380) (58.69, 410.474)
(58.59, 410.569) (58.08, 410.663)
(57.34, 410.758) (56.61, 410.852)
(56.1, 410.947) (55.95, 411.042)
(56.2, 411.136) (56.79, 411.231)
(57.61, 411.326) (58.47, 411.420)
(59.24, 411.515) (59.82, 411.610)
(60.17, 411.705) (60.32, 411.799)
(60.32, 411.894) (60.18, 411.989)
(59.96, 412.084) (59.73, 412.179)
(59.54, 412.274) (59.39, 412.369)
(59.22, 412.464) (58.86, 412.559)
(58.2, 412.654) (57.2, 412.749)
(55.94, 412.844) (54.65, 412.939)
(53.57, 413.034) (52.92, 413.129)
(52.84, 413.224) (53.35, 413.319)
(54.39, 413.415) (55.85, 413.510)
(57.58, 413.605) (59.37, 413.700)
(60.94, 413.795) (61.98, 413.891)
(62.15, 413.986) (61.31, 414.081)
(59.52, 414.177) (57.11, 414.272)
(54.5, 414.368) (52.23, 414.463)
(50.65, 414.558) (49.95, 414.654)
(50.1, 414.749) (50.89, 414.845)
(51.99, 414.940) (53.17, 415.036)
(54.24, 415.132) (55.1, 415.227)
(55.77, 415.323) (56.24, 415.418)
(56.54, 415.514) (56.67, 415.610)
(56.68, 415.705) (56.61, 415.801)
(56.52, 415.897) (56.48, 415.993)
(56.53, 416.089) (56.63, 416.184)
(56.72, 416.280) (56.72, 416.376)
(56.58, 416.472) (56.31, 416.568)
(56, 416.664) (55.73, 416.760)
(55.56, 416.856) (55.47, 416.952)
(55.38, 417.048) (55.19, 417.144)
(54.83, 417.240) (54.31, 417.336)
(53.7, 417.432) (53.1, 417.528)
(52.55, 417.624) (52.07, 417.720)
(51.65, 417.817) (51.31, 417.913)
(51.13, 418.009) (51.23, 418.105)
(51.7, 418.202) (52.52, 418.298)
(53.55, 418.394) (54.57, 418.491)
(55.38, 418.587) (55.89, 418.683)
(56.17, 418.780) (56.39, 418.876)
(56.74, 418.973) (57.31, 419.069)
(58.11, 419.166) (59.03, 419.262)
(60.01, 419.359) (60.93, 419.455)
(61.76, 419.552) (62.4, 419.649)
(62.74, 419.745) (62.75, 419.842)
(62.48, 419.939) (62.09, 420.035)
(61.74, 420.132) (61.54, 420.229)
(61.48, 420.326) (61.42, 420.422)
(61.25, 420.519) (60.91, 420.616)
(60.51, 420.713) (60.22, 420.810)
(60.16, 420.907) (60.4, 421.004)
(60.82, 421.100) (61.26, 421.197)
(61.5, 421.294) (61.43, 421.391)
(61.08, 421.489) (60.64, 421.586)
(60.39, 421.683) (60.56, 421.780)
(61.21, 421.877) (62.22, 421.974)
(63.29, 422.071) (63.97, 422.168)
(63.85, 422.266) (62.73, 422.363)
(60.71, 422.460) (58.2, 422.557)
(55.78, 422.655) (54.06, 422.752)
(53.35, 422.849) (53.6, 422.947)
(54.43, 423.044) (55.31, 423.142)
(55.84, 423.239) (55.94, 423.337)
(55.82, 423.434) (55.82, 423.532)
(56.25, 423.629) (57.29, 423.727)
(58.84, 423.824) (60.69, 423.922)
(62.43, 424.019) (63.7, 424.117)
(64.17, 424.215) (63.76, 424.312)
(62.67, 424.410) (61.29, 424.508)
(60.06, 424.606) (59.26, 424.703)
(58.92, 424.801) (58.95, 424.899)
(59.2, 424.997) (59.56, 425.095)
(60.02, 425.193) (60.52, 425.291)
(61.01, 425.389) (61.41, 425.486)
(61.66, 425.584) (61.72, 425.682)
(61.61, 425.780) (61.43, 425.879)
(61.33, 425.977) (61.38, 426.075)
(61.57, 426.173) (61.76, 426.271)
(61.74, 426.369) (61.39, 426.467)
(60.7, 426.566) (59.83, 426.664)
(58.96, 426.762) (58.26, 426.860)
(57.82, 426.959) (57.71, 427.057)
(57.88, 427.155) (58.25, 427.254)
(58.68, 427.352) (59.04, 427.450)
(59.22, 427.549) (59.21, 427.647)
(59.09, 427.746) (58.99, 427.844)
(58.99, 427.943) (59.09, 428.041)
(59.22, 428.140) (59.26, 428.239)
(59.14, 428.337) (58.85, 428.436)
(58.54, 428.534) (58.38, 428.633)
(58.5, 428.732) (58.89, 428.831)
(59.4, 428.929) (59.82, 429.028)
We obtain 0.07 mag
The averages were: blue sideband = 57.5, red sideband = 59.9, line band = 54.8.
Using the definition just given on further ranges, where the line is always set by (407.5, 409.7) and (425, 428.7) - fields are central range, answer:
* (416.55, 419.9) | 0.05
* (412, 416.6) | 0.03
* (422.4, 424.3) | 0.03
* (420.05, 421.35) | -0.04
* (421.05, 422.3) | -0.05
